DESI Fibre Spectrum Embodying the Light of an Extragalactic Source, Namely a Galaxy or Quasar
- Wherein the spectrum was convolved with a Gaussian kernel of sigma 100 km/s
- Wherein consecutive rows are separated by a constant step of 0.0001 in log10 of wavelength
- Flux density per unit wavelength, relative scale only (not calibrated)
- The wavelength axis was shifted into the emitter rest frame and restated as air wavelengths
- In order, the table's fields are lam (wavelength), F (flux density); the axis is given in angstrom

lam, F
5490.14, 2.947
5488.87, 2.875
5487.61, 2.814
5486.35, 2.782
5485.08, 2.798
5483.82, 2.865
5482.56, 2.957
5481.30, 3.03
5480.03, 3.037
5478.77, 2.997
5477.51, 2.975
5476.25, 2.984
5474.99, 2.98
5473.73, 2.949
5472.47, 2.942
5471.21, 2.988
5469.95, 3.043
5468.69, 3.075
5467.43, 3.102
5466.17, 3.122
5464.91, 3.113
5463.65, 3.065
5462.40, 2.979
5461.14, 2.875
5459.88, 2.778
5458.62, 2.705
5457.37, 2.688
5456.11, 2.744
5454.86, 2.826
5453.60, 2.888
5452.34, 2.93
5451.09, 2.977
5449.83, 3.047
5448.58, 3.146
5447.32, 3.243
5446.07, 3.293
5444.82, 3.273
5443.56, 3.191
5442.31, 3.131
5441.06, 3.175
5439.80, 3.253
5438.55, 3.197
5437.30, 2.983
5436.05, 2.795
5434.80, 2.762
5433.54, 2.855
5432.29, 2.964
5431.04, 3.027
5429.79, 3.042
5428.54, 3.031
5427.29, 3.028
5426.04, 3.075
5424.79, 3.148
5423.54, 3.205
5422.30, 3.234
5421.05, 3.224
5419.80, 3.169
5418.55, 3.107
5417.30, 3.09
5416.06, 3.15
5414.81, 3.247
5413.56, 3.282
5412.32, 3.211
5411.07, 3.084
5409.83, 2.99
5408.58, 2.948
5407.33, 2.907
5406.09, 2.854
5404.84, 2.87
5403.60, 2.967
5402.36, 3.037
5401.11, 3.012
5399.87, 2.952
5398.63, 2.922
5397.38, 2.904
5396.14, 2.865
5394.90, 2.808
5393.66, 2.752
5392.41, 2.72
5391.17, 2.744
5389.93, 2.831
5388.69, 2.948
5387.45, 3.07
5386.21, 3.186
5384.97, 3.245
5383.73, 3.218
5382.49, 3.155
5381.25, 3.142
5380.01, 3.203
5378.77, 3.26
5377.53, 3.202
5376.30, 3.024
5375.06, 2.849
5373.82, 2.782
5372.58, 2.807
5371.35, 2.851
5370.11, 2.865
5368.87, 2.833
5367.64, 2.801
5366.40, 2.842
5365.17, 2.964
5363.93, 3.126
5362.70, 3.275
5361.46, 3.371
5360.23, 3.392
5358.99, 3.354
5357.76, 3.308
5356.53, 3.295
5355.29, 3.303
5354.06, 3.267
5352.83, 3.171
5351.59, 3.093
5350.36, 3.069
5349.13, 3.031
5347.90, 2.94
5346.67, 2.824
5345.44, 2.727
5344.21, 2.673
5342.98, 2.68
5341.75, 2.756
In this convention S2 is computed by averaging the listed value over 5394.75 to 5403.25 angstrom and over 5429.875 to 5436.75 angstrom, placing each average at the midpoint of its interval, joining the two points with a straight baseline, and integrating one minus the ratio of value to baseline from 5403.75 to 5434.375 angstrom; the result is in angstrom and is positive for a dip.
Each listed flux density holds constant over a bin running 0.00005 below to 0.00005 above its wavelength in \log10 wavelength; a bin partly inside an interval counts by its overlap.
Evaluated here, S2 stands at -1.7 angstrom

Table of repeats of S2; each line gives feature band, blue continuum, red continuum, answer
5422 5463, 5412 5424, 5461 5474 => 1.3 angstrom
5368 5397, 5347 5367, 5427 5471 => 1.4 angstrom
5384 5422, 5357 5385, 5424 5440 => 0.4 angstrom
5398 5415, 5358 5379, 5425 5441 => 0.0 angstrom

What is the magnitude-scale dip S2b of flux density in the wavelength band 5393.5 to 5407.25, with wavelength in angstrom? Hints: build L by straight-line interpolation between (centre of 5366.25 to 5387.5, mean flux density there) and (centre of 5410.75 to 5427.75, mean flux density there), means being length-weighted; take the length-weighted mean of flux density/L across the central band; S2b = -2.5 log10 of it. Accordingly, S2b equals 0.068 mag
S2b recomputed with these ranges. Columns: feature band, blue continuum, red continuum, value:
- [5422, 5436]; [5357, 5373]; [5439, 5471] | 0.007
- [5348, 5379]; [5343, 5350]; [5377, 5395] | -0.058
